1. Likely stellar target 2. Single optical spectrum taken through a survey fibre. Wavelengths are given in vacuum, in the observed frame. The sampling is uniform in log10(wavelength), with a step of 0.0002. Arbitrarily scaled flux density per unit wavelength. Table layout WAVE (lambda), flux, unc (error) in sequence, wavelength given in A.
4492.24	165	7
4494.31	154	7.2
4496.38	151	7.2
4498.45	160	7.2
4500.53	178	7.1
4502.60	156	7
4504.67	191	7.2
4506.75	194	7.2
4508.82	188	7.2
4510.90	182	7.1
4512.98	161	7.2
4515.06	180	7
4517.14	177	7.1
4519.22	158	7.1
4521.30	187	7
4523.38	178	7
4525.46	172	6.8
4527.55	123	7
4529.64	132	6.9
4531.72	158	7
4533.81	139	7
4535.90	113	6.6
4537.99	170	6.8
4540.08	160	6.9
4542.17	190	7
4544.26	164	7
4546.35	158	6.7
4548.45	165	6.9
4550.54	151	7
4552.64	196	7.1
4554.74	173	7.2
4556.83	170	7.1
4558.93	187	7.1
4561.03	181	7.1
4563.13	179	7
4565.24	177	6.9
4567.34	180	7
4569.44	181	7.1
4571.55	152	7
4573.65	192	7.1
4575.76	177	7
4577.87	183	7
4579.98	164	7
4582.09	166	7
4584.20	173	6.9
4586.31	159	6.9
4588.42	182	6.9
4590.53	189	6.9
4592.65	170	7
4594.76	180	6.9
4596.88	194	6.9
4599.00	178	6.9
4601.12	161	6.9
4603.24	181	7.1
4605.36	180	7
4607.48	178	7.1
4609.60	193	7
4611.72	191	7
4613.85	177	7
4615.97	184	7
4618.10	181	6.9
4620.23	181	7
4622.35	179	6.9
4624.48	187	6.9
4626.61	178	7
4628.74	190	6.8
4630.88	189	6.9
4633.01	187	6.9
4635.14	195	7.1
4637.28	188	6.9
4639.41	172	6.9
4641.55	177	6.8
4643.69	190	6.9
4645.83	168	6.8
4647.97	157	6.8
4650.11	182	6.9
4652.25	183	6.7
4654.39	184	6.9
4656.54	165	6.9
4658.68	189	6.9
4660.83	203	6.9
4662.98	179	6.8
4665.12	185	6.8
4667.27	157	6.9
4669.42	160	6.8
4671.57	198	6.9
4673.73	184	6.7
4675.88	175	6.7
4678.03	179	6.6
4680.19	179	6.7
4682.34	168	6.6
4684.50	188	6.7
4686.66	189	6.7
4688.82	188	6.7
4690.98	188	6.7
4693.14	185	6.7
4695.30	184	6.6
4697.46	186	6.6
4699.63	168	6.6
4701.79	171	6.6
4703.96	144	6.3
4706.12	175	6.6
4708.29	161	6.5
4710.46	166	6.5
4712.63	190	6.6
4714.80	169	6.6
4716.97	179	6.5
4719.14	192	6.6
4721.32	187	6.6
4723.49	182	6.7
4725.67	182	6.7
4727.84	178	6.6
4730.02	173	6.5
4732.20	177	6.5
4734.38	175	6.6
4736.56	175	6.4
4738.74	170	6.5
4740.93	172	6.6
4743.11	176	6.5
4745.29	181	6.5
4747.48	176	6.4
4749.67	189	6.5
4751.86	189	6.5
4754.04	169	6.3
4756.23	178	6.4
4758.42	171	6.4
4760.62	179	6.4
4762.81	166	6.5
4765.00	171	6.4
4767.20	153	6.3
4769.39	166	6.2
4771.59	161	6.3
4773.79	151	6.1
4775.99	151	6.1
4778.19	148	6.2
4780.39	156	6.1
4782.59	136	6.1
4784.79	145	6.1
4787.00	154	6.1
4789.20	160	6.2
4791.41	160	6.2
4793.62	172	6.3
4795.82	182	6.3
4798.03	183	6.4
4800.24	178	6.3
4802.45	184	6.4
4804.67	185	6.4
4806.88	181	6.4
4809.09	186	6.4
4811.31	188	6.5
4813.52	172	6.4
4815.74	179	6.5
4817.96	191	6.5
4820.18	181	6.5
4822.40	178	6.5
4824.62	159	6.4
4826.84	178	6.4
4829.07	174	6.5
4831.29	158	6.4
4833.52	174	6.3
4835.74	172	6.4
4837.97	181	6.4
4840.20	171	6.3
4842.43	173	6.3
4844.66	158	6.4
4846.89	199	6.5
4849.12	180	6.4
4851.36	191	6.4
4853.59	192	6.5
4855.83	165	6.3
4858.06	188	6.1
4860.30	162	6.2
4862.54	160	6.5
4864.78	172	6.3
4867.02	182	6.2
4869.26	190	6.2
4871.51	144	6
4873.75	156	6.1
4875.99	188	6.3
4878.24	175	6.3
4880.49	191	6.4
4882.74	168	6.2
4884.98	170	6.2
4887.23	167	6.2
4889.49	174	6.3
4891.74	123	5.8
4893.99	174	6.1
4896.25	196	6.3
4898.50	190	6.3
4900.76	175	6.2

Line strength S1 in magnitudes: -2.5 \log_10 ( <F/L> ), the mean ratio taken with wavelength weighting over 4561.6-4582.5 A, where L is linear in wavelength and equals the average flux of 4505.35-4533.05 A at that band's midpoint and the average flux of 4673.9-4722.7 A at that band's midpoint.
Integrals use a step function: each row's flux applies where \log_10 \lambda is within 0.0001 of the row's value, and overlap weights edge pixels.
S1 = -0.027 mag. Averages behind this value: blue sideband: 168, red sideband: 178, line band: 175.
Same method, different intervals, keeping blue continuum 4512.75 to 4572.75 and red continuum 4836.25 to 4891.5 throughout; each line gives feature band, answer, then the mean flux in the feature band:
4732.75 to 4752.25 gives -0.04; 178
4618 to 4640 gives -0.10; 185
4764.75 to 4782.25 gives 0.11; 156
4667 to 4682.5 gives -0.04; 176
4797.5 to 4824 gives -0.06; 182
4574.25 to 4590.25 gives -0.04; 173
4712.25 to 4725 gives -0.08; 183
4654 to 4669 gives -0.06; 179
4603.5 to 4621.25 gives -0.09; 183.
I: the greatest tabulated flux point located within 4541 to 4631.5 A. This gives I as 196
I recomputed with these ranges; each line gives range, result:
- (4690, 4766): 192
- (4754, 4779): 179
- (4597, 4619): 193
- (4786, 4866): 199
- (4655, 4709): 203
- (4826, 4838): 181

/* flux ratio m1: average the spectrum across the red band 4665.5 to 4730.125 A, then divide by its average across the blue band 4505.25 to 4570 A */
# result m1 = 1.1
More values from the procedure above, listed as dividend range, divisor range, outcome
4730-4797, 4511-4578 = 1.00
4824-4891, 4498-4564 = 1.03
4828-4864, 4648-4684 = 0.98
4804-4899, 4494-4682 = 1.00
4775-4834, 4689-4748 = 0.96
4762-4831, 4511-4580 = 1.00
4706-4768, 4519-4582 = 1.05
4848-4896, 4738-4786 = 1.04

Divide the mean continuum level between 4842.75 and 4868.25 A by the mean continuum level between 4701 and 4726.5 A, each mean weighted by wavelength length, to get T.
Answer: 1.01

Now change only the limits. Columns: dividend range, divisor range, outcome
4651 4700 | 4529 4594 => 1.07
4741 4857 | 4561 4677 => 0.96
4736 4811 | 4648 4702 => 0.94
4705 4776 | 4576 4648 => 0.97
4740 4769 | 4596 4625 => 0.96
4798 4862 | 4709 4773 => 1.01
